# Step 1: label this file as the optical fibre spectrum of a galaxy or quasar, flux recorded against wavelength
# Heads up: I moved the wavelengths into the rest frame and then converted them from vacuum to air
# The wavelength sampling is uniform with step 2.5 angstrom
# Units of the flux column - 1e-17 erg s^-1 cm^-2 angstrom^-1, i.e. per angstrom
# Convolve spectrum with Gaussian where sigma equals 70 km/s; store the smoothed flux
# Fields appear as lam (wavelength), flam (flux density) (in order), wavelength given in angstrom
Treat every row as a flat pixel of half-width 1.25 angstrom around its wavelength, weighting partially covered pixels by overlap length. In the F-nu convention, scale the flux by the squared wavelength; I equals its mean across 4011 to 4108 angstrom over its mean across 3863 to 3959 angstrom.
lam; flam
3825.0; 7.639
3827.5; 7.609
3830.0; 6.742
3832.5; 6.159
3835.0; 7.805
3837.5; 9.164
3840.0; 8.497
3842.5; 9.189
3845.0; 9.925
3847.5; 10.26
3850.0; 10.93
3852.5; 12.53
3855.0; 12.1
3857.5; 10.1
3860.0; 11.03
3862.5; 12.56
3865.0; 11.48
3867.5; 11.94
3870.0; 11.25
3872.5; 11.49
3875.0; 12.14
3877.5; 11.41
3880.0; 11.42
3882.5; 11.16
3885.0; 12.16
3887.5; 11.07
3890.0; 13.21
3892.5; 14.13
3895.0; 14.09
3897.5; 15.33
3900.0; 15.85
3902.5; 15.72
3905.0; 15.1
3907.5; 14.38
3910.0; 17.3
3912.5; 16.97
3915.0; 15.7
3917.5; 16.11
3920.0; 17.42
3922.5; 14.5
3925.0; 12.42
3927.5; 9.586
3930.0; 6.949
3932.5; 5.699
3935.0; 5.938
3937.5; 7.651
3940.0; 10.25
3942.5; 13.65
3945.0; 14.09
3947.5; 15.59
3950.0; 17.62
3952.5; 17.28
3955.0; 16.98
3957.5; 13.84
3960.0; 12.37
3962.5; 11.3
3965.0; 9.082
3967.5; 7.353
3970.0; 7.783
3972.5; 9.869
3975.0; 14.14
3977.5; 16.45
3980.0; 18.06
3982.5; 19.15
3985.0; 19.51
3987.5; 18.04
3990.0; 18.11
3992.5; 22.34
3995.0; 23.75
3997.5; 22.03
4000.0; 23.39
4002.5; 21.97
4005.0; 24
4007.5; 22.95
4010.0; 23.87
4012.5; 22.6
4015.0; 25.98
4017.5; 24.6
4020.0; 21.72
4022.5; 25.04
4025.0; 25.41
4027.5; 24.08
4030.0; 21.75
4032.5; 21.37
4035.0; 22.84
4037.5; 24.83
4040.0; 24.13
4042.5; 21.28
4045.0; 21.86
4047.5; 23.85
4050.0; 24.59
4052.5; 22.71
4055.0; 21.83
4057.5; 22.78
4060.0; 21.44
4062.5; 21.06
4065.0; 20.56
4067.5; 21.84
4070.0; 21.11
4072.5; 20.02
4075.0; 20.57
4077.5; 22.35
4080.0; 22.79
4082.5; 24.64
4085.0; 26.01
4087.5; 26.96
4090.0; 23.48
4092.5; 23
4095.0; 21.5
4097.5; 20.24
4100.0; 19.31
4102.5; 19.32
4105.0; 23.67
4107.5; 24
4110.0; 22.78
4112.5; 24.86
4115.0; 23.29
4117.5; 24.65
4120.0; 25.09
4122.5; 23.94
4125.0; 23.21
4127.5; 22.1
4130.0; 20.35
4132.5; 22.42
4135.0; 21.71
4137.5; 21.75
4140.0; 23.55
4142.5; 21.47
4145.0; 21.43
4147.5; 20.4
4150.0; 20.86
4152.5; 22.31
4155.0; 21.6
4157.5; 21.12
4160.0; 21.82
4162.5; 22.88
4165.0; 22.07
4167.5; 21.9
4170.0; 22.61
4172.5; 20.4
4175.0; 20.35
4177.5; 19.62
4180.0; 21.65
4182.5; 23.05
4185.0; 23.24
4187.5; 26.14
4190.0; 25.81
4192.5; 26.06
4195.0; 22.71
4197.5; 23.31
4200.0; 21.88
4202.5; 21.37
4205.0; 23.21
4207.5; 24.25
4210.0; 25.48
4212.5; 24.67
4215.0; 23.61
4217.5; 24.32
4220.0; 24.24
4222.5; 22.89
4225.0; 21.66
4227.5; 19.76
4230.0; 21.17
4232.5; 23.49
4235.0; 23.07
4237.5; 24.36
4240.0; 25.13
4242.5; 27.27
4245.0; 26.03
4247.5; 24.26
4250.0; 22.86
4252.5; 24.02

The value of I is 1.9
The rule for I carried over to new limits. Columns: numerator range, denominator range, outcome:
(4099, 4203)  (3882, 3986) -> 1.86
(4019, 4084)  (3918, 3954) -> 1.96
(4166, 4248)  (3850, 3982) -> 2.10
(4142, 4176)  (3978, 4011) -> 1.10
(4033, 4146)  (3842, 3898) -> 2.14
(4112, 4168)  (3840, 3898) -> 2.19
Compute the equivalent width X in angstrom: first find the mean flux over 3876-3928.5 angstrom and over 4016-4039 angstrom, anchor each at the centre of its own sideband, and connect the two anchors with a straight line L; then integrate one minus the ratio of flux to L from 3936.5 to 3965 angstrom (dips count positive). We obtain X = 6.7 angstrom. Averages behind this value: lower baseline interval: 14.1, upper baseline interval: 23.5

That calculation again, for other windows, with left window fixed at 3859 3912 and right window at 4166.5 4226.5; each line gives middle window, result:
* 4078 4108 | -4.7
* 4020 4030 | -3.7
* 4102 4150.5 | -4.2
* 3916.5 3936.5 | 4.7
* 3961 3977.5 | 5.6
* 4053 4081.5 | -3.9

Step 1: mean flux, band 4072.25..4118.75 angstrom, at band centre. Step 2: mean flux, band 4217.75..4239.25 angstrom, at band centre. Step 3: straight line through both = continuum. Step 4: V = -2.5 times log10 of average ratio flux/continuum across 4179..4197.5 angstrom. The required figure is -0.06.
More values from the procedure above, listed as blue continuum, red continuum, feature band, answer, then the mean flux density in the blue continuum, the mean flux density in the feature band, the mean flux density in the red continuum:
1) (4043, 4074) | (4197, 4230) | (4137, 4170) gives 0.039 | 21.9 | 21.8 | 23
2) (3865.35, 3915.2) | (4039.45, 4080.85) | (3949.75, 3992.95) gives 0.192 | 13.5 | 14.8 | 22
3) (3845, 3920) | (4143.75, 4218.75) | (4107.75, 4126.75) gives -0.162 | 13.1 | 23.9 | 22.7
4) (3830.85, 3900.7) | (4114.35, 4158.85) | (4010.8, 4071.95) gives -0.238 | 11.3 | 22.9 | 22.3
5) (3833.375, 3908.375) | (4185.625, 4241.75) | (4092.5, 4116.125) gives -0.118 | 11.9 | 22.1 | 23.6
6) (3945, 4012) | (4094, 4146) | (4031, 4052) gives -0.181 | 17.2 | 23.1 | 22.4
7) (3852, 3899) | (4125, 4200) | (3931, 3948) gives 0.386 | 12.2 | 10.1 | 22.2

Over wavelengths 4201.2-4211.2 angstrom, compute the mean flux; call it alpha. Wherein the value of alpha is 23.6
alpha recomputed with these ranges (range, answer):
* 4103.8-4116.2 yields 23.7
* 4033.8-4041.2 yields 23.9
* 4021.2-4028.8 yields 24.8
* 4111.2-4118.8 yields 24.3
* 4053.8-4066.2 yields 21.5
